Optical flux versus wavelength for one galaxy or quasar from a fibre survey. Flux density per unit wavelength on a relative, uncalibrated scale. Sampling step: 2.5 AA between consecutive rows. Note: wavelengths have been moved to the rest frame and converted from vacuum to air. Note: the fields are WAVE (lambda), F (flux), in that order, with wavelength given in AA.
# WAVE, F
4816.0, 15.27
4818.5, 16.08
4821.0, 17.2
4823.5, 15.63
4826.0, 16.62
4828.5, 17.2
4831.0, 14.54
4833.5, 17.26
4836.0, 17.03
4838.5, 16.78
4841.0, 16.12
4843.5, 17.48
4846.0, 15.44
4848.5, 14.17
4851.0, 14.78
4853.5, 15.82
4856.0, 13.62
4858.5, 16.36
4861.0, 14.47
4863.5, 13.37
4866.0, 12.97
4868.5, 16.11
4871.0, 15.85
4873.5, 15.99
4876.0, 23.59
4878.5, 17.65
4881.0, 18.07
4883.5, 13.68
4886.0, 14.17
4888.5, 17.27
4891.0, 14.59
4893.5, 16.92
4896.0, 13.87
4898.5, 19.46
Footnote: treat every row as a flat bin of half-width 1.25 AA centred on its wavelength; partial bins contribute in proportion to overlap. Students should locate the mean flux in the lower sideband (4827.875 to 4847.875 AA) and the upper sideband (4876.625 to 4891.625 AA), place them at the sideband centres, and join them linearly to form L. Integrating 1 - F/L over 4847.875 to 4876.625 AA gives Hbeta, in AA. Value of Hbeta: 1.55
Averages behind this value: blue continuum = 16.4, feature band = 15.4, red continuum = 16.3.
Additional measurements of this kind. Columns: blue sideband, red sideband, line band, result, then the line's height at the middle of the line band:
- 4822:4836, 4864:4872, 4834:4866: 0.3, 15.5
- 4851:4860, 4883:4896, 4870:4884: -2.3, 15.2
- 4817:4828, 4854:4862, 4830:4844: -0.6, 15.8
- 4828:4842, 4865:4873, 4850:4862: 0.5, 15.6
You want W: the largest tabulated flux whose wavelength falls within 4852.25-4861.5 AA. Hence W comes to 16.36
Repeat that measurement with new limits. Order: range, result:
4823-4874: 17.48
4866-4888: 23.59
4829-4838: 17.26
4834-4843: 17.03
